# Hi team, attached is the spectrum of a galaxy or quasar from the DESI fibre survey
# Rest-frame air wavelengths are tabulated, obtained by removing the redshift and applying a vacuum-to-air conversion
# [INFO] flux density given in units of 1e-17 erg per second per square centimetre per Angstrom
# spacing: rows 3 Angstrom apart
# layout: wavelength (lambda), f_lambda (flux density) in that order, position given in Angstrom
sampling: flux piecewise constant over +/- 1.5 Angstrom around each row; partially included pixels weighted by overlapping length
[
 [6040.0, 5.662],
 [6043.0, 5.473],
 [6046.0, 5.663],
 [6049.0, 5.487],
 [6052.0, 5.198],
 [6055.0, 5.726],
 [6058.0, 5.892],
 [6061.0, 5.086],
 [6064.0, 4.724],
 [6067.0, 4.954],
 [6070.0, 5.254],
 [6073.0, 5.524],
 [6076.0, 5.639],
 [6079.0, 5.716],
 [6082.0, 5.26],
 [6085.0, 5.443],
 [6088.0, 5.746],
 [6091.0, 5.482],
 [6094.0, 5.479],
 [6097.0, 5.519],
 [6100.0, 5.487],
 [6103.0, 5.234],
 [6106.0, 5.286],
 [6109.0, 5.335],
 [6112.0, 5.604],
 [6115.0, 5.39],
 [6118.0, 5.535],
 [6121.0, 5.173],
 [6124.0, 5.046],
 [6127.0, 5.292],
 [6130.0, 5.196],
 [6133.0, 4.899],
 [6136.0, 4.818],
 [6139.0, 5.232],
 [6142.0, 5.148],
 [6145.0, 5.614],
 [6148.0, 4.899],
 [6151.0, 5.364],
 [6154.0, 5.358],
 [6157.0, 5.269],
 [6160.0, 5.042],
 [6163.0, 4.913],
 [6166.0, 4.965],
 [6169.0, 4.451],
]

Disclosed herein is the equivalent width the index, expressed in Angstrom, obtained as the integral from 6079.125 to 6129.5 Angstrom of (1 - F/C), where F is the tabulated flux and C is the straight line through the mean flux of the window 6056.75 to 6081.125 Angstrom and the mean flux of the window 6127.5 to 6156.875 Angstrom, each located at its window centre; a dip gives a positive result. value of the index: -1.3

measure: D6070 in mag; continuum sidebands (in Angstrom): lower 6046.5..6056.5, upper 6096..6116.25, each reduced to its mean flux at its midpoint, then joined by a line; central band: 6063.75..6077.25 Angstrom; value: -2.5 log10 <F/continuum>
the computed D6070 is 0.04 mag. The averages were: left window 5.49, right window 5.41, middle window 5.26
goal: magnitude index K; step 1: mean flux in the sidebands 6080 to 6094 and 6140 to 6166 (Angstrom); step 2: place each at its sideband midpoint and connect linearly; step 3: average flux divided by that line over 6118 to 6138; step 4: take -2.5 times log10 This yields 0.04 mag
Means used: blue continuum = 5.49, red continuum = 5.19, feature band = 5.11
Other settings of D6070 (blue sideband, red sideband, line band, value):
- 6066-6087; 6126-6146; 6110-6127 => -0.023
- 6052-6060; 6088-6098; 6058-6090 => 0.045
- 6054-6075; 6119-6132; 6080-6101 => -0.049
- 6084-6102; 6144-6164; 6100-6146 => 0.022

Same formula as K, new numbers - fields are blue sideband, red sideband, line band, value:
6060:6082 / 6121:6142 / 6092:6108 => -0.04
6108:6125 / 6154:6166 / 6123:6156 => 0.01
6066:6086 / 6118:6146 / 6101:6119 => -0.03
